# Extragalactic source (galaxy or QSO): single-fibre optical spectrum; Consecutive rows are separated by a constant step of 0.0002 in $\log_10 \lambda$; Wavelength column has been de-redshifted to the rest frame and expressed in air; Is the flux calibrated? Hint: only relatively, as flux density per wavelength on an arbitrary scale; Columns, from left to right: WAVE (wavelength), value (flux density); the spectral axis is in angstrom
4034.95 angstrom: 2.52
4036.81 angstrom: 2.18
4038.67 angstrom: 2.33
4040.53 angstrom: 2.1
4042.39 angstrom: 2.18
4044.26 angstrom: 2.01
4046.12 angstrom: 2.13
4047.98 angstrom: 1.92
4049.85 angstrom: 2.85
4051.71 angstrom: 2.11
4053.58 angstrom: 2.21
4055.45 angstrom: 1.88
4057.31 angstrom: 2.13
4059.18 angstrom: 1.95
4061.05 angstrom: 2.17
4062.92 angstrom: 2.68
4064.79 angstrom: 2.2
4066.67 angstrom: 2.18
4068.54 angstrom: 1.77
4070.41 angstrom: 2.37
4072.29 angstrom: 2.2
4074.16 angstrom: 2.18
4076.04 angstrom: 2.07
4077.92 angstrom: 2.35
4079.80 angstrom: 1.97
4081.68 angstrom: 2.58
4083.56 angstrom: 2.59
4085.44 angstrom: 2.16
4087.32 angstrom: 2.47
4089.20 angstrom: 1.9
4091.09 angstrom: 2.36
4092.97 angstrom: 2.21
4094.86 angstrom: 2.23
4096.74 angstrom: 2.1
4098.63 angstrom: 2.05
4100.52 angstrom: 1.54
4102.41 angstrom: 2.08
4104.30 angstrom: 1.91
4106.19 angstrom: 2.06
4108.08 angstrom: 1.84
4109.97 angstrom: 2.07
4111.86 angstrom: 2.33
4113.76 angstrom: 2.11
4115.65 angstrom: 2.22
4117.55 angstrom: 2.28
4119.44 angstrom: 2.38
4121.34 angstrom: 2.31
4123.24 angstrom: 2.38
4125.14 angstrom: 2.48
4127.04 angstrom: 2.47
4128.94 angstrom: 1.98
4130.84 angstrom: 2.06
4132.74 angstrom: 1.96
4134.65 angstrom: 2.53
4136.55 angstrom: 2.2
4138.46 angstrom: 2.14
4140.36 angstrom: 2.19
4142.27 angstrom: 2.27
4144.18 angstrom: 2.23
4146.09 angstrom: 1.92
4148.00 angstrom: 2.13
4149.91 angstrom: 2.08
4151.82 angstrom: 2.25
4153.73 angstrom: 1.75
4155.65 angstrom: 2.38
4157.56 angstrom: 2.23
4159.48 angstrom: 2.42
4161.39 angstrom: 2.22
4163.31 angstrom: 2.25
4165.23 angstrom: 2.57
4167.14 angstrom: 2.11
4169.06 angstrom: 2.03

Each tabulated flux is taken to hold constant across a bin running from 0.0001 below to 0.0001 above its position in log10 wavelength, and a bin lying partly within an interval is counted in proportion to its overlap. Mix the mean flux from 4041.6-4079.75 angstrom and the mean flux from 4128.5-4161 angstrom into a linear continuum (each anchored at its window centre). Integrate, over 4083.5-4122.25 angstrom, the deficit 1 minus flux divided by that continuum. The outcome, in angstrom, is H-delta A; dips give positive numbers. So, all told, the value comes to 0.5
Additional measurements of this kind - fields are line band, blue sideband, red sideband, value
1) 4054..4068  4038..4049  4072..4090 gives 0.1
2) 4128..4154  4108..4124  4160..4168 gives 1.6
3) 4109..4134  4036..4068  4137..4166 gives -0.5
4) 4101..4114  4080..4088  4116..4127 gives 1.9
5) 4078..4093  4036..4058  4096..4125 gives -1.0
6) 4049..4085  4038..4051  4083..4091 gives 0.2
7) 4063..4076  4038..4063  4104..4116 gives -0.2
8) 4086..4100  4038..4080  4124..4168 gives 0.1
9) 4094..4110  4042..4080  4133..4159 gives 1.4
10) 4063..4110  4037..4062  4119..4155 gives 0.5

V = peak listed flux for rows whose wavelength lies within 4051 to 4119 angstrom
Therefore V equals 2.68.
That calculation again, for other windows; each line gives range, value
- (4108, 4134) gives 2.48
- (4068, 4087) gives 2.59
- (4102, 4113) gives 2.33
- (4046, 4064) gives 2.85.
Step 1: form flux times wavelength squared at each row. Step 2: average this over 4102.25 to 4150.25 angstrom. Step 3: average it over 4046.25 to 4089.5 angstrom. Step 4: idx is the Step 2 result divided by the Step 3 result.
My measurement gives 1.0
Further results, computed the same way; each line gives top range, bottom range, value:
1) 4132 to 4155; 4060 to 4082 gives 1.00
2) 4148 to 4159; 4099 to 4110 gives 1.15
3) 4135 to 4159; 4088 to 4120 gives 1.05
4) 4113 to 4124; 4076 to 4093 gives 1.02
